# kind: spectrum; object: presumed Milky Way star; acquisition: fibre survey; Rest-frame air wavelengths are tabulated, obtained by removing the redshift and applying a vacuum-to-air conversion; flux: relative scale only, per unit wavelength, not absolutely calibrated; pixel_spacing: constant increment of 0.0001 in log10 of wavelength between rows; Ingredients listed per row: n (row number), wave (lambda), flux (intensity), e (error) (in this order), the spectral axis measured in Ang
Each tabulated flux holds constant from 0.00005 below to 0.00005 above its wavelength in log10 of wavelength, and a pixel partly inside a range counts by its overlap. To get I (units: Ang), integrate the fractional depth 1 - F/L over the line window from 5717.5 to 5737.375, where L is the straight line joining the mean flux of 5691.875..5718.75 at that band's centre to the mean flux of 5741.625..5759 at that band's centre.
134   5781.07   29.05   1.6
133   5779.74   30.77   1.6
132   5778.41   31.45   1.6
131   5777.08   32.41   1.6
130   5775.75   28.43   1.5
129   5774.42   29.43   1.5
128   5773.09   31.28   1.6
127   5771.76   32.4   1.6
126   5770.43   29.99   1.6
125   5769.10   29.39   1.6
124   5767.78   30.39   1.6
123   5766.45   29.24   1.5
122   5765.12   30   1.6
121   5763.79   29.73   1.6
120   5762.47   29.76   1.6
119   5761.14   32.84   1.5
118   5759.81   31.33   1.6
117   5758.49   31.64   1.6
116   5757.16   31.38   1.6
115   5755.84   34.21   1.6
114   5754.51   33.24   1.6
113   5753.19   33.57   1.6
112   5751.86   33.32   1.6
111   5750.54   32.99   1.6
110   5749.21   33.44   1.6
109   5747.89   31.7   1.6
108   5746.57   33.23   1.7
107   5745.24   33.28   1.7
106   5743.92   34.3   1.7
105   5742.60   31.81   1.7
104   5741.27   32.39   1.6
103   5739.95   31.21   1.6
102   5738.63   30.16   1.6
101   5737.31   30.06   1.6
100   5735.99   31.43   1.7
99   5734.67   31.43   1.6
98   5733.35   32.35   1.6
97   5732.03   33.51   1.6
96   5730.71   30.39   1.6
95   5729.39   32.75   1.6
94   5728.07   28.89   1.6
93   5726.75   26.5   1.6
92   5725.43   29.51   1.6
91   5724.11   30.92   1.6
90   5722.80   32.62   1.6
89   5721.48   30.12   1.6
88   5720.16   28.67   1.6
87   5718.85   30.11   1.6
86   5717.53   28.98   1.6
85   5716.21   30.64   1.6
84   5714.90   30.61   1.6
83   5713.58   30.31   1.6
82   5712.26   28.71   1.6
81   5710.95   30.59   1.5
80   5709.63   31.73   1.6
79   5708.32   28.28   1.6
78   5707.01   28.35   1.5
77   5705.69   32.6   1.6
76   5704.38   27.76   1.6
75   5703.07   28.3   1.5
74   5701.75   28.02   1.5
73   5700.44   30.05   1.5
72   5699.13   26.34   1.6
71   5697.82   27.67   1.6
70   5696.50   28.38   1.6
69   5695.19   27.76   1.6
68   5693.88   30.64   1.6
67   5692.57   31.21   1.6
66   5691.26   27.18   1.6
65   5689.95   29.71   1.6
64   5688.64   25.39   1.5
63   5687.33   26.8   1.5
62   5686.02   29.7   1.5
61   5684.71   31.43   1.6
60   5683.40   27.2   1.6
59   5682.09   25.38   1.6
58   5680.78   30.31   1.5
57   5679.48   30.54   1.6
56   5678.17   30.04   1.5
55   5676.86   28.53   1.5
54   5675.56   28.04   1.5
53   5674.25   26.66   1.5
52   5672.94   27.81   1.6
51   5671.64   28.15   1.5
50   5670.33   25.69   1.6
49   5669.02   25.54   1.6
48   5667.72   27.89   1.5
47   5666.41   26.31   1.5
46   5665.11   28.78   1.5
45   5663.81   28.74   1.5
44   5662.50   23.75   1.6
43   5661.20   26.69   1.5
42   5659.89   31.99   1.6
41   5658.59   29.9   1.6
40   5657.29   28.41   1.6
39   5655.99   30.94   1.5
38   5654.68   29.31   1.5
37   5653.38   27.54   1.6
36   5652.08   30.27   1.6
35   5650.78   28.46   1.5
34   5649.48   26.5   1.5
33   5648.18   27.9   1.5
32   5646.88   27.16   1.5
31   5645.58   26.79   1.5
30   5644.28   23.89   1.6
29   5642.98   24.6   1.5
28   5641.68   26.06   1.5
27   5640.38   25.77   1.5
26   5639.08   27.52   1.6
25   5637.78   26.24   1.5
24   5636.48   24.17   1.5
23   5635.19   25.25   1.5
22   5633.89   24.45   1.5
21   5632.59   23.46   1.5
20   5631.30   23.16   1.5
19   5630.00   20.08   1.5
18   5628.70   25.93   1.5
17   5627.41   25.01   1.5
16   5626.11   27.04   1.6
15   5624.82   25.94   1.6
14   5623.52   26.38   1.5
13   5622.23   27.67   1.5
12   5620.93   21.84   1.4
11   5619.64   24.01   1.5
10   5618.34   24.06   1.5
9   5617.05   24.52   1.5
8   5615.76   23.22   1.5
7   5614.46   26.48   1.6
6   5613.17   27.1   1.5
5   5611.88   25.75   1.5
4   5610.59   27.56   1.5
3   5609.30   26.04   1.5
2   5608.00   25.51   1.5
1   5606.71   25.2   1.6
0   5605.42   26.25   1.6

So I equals 0.3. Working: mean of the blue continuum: 29.4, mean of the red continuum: 32.9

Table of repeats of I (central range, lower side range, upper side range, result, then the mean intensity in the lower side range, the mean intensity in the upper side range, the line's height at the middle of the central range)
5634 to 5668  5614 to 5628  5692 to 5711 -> -0.9 Ang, 25.1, 29.1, 26.6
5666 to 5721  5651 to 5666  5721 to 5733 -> 1.9 Ang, 28.7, 30.6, 29.7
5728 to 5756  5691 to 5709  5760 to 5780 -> -2.3 Ang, 28.8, 30.5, 29.8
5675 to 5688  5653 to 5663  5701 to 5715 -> 0.1 Ang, 28.7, 29.5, 29.1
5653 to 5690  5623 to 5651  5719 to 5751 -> -0.8 Ang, 25.5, 31.4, 27.6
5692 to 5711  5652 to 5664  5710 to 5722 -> 0.3 Ang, 28.7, 29.9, 29.6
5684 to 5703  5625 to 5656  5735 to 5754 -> 0.4 Ang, 26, 32.3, 29.3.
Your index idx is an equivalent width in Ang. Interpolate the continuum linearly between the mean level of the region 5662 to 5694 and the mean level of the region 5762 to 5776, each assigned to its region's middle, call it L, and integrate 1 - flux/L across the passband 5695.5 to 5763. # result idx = -3.8 Ang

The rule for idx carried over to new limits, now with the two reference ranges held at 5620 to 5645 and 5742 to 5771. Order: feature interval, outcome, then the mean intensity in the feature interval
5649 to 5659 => -1.1 Ang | 28.9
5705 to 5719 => -0.3 Ang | 30.1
